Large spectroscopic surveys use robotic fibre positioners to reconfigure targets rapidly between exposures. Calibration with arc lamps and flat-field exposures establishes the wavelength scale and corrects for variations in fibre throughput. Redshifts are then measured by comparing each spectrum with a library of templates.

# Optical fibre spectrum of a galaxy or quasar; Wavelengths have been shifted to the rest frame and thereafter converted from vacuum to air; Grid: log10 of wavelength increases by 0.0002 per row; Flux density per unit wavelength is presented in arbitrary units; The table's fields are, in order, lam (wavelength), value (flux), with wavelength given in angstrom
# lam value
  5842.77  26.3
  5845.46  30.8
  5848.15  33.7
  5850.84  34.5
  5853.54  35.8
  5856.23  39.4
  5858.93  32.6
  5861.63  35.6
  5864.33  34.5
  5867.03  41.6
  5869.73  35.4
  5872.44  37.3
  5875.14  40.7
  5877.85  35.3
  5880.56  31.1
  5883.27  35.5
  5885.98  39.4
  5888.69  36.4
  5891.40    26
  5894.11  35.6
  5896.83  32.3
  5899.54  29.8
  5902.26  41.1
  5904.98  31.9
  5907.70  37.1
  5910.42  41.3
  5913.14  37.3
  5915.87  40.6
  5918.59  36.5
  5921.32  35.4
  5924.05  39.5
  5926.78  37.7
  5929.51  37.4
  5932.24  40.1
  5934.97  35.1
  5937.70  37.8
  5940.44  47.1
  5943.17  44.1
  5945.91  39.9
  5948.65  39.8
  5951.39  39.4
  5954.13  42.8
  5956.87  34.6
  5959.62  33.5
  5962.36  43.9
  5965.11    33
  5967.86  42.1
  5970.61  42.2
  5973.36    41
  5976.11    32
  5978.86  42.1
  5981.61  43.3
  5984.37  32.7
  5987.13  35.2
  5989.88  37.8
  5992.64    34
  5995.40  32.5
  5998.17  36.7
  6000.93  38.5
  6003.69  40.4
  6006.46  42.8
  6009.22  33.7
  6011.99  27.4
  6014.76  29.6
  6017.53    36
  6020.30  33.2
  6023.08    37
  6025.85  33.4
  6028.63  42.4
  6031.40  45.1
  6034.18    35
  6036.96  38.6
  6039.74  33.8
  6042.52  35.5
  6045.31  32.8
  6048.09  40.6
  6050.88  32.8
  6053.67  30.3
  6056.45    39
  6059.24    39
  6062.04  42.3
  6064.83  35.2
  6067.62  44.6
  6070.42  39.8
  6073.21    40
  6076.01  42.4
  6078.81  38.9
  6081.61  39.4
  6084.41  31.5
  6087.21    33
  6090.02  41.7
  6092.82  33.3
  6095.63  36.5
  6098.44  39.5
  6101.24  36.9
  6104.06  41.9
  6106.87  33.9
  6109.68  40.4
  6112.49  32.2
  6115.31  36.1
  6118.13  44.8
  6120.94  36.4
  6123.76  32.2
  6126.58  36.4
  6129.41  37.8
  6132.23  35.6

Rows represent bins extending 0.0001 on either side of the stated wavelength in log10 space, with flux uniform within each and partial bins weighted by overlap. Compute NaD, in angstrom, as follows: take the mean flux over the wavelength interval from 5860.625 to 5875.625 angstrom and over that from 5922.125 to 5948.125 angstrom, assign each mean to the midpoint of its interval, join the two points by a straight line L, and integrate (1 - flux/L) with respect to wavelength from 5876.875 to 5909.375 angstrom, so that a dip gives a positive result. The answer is 3.3 angstrom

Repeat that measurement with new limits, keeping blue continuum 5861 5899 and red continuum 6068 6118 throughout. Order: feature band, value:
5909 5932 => -1.6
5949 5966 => -0.9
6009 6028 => 1.9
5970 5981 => -0.9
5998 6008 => -0.8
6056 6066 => -0.4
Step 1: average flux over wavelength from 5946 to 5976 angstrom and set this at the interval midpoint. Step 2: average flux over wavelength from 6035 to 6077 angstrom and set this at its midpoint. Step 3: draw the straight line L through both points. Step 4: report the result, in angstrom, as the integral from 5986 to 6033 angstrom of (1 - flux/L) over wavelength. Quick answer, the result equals 2.6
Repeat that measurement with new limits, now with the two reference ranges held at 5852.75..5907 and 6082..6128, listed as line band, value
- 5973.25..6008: -1.38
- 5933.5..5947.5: -1.97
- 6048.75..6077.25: -1.64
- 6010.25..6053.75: 1.12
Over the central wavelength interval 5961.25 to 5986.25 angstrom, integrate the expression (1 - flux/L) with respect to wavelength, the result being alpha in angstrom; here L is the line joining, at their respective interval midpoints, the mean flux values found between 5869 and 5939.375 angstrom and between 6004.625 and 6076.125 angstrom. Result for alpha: -1.6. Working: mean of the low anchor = 36.3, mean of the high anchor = 36.9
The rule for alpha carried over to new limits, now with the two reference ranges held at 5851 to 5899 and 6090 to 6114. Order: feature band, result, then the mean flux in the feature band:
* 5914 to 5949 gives -3.33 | 39.3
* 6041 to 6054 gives 0.70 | 34.7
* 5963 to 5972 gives -0.84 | 39.5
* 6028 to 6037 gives -0.92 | 40.4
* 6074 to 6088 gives -0.15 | 37.3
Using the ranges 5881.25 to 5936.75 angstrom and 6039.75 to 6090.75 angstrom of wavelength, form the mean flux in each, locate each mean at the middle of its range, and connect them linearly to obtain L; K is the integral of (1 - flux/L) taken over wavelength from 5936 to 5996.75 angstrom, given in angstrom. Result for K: -3.2 angstrom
